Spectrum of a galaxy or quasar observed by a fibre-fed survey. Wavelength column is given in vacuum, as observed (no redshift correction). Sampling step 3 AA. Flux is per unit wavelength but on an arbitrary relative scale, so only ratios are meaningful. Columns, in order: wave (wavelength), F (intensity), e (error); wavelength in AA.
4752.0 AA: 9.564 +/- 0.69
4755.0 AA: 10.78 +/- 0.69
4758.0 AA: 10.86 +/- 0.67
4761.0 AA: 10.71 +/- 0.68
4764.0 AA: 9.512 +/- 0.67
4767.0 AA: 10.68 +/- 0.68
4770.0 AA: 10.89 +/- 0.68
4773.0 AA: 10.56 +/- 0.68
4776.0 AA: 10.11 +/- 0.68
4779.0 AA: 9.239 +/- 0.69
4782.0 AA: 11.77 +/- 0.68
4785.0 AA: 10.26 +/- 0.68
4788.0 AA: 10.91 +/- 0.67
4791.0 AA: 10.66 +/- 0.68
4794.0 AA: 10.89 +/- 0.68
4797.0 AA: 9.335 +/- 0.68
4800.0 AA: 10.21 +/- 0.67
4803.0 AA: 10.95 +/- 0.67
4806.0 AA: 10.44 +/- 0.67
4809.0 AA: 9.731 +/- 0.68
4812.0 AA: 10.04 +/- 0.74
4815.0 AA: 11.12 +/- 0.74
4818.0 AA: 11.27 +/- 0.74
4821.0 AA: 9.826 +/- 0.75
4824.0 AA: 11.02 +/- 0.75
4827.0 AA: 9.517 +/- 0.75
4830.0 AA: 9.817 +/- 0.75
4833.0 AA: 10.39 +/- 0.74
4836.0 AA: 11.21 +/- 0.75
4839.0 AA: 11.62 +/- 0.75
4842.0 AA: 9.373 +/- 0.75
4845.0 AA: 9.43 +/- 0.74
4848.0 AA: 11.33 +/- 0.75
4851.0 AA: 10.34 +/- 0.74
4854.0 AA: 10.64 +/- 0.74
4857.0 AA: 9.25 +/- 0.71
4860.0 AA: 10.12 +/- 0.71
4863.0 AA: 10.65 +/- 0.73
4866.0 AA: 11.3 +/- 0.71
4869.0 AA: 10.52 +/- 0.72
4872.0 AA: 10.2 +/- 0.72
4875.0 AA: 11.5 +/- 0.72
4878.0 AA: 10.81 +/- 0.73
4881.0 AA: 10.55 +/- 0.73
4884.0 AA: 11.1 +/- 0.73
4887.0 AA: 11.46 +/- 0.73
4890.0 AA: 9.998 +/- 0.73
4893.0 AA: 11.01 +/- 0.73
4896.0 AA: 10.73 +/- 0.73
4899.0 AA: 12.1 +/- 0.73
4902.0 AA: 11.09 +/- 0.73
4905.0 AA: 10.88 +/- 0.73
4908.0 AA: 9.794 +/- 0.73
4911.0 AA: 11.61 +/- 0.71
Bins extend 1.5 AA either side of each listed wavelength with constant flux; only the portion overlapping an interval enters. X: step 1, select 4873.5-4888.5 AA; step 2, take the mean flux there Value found 11.1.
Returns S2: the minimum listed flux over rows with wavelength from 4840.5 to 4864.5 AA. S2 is 9.25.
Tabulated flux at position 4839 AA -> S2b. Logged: 11.62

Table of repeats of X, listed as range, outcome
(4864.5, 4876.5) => 10.9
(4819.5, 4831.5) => 10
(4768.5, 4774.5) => 10.7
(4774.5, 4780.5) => 9.67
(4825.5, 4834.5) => 9.91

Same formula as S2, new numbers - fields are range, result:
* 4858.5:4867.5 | 10.12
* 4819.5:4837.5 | 9.517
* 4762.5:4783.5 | 9.239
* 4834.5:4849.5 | 9.373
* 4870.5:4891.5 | 9.998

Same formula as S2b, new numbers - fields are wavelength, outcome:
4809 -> 9.731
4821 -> 9.826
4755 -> 10.78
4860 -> 10.12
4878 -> 10.81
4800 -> 10.21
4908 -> 9.794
